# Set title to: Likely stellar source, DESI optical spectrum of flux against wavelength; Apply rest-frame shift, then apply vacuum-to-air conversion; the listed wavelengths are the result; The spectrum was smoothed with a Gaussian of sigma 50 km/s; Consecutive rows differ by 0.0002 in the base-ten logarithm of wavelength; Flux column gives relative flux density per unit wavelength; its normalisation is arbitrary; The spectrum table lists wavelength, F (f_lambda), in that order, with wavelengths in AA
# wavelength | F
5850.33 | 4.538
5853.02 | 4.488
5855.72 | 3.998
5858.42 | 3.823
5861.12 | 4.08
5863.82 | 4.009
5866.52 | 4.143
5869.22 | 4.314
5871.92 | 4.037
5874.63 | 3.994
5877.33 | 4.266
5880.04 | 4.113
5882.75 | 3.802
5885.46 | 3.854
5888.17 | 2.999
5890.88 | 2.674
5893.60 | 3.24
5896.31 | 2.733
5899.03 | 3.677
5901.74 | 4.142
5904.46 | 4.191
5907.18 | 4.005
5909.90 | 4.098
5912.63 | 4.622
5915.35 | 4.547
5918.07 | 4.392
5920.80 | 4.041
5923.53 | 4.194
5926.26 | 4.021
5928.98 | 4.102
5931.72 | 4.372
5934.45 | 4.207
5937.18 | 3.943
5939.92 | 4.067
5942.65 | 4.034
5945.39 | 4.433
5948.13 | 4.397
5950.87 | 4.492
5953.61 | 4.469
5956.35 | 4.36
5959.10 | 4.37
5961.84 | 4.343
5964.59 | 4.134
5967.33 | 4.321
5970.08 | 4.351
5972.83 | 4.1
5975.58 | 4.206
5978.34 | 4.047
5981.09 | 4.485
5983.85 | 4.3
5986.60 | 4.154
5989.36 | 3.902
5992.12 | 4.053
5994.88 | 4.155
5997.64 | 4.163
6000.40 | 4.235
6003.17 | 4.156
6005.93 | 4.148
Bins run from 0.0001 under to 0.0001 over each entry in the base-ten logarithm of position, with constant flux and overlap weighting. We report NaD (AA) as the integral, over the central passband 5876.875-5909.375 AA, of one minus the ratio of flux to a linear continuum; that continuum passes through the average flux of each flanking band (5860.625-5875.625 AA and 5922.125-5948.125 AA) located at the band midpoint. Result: 3.8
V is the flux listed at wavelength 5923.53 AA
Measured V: 4.194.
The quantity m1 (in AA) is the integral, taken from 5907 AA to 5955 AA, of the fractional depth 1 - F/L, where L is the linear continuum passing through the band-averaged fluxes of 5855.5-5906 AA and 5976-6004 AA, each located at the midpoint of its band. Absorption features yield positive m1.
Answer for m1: -3.5 AA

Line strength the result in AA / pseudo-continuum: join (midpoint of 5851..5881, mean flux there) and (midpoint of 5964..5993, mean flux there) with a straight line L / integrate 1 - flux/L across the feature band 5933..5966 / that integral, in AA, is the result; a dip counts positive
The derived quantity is -0.8 AA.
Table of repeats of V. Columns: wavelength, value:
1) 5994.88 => 4.155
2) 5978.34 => 4.047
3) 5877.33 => 4.266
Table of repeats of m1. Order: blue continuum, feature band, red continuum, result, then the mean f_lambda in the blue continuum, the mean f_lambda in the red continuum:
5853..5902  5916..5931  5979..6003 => -0.90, 3.78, 4.18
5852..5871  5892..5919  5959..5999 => 1.30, 4.11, 4.2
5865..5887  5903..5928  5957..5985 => -0.53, 4.06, 4.27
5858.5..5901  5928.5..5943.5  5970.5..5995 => -0.59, 3.74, 4.16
